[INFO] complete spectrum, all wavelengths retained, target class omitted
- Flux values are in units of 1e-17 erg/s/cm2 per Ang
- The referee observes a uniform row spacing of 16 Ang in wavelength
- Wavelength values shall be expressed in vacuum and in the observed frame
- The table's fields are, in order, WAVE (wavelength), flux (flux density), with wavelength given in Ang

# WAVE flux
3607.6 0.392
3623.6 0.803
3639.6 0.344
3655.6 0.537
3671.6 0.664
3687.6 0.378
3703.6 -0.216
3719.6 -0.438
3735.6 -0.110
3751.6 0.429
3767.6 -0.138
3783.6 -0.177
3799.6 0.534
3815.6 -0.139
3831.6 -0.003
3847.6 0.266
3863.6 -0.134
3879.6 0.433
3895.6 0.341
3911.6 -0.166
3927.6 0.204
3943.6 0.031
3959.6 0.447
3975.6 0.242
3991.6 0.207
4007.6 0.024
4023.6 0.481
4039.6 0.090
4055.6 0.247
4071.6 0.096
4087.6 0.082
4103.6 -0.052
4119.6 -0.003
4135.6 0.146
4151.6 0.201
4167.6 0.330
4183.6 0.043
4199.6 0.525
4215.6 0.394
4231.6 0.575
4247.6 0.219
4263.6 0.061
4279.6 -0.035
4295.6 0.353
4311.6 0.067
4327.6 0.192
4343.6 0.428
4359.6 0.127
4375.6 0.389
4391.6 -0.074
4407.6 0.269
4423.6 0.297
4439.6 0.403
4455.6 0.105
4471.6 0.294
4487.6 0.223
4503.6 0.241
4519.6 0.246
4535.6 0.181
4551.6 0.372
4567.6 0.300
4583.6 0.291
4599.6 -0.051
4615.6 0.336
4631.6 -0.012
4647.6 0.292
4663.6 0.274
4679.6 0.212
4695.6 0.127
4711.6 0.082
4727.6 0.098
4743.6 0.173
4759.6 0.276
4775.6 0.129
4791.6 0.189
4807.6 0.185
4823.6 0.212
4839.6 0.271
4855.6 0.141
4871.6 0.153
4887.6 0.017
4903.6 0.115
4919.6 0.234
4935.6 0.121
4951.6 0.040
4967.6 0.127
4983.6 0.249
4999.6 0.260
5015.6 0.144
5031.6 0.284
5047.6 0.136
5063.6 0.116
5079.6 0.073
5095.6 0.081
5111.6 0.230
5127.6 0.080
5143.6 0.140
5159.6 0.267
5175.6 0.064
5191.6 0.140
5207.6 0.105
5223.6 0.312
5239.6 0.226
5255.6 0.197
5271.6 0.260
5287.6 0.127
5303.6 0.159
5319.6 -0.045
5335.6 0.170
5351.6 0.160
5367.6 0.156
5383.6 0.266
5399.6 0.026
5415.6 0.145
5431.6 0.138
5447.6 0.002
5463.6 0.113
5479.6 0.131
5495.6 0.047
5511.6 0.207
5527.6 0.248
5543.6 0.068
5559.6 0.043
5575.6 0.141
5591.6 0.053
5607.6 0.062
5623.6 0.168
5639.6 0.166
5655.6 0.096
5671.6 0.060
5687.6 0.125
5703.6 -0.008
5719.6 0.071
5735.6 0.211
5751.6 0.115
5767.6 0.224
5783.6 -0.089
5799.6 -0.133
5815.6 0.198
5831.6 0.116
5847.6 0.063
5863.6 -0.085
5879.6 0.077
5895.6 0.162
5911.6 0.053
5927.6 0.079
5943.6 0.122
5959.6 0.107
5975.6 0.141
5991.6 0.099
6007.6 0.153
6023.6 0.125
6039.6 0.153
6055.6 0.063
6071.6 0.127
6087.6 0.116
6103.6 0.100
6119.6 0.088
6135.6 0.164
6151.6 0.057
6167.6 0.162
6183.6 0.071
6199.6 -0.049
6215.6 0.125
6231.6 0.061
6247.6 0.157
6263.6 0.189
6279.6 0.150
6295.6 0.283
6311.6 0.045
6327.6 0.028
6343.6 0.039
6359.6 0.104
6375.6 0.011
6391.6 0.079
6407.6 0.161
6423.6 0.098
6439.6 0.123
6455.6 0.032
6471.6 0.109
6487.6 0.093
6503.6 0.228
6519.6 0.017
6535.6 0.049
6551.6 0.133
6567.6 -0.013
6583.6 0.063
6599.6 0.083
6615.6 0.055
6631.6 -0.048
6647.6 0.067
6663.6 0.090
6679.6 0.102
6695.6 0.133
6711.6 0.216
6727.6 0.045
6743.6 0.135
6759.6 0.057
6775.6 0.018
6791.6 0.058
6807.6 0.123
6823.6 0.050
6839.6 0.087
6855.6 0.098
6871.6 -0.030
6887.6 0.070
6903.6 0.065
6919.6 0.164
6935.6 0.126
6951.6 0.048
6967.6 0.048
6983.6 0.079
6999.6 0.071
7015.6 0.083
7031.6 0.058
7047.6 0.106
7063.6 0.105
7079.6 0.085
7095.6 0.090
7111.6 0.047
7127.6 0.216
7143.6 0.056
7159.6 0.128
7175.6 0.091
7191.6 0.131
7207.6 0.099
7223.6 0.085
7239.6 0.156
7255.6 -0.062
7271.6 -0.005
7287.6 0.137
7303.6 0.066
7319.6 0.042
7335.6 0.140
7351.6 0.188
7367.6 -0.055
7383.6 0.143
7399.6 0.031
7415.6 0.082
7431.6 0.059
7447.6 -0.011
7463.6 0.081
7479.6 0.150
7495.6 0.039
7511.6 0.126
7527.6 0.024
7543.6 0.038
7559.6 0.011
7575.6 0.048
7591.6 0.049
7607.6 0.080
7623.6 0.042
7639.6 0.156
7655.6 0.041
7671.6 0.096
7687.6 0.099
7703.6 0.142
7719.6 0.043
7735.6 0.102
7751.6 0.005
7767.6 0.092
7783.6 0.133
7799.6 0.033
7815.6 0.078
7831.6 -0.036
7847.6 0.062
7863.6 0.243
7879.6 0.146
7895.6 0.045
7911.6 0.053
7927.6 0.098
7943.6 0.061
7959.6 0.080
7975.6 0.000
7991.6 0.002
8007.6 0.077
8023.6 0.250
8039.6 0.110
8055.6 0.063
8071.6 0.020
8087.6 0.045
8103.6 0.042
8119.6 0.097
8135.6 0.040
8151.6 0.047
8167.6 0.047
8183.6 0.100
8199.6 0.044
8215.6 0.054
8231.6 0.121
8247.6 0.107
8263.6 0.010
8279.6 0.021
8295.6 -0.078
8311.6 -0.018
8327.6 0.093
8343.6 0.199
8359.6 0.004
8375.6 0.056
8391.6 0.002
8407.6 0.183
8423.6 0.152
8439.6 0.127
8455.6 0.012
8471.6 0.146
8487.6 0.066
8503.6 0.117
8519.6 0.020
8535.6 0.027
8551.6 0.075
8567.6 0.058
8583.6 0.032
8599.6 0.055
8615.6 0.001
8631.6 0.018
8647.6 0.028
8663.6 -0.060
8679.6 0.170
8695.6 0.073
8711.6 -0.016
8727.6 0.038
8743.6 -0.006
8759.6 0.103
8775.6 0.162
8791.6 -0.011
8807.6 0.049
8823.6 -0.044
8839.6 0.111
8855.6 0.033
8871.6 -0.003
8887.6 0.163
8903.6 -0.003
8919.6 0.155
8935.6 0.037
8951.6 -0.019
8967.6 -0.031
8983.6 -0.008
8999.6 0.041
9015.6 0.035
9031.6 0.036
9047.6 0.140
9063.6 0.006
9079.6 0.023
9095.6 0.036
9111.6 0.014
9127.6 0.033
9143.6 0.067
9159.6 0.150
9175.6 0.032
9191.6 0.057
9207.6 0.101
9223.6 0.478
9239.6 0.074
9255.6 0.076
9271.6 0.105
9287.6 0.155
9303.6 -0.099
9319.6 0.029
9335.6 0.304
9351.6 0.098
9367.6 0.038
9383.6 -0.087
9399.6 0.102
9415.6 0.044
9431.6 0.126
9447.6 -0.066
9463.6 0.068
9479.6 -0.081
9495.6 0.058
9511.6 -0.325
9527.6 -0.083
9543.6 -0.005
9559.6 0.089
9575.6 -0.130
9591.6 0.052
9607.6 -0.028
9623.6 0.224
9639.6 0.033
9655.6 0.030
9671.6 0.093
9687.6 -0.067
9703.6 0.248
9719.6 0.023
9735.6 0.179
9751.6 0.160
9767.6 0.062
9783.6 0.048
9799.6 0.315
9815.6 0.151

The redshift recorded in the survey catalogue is 1.47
